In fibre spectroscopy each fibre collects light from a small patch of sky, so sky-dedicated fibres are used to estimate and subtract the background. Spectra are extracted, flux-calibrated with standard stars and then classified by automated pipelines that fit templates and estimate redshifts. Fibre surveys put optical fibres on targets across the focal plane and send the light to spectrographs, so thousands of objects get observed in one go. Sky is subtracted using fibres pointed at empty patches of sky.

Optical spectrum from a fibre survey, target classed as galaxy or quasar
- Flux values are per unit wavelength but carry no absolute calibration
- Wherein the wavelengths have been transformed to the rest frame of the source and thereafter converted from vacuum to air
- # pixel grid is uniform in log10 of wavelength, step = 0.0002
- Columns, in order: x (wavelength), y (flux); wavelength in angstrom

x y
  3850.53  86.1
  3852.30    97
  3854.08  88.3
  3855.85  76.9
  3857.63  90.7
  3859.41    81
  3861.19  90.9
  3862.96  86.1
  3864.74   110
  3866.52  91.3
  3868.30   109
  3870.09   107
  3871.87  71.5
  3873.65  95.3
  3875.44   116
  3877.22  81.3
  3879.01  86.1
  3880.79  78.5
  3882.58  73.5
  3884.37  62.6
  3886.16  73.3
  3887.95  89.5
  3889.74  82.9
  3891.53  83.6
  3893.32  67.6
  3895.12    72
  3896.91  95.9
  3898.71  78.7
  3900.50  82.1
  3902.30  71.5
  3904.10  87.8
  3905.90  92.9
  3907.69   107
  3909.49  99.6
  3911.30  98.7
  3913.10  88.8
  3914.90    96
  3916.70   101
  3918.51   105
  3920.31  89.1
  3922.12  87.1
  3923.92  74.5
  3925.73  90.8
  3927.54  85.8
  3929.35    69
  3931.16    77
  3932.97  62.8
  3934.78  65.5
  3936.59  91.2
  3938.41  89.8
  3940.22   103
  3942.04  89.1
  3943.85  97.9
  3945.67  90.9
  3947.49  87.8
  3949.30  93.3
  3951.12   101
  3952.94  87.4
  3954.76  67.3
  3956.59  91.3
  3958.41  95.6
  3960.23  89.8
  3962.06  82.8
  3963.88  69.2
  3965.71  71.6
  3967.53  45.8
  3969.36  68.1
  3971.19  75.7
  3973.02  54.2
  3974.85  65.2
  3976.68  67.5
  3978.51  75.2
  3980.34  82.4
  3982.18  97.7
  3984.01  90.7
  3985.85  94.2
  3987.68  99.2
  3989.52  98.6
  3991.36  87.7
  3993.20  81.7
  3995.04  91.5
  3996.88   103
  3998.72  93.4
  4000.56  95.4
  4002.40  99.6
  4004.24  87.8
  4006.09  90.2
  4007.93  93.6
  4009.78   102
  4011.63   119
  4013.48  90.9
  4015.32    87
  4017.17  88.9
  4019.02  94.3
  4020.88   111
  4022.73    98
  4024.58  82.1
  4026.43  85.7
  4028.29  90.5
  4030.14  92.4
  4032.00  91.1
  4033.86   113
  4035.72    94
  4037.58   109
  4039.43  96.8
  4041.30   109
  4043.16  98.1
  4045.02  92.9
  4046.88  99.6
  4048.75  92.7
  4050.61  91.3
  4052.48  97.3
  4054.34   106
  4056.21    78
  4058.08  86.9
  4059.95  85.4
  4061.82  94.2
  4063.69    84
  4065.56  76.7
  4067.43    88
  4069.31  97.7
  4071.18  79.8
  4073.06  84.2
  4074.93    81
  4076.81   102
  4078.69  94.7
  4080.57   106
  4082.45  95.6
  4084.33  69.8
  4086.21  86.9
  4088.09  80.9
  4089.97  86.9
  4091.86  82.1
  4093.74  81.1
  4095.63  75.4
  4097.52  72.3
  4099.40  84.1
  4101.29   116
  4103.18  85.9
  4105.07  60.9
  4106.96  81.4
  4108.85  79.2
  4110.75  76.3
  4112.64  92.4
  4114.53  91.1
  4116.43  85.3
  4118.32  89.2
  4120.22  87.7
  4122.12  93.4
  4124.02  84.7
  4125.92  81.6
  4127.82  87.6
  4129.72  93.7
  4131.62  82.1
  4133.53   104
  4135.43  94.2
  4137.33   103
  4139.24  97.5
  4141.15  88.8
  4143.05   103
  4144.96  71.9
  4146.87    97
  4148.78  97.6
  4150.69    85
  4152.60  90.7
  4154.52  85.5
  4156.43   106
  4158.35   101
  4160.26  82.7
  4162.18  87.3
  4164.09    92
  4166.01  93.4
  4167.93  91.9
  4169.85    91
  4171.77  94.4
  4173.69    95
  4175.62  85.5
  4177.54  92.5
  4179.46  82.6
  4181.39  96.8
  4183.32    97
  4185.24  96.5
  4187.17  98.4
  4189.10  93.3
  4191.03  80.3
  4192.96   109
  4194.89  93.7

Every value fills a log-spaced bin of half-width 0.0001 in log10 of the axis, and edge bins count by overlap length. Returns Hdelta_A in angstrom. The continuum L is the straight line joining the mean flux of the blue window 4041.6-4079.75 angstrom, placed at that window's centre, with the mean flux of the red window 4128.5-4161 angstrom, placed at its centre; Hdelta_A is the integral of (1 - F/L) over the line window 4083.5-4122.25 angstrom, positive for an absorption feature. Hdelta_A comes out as 3.6 angstrom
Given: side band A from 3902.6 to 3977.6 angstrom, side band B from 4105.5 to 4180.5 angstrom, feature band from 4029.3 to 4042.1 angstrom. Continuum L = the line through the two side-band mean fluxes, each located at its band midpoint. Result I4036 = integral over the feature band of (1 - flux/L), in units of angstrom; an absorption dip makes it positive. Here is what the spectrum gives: -2.0 angstrom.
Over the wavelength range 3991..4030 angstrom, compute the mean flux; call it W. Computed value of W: 94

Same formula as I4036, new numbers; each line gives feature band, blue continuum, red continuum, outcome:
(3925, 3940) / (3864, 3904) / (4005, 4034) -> 1.50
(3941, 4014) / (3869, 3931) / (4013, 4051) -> 4.23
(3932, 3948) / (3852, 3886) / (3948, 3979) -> -1.37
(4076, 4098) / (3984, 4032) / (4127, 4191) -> 1.65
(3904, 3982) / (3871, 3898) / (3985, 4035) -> 3.27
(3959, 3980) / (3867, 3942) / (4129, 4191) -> 4.22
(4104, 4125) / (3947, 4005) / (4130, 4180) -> 1.54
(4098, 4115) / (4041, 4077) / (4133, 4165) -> 1.35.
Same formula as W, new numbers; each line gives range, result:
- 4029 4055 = 98.7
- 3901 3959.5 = 88.6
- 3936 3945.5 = 94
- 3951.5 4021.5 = 86.5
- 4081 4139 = 86.5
